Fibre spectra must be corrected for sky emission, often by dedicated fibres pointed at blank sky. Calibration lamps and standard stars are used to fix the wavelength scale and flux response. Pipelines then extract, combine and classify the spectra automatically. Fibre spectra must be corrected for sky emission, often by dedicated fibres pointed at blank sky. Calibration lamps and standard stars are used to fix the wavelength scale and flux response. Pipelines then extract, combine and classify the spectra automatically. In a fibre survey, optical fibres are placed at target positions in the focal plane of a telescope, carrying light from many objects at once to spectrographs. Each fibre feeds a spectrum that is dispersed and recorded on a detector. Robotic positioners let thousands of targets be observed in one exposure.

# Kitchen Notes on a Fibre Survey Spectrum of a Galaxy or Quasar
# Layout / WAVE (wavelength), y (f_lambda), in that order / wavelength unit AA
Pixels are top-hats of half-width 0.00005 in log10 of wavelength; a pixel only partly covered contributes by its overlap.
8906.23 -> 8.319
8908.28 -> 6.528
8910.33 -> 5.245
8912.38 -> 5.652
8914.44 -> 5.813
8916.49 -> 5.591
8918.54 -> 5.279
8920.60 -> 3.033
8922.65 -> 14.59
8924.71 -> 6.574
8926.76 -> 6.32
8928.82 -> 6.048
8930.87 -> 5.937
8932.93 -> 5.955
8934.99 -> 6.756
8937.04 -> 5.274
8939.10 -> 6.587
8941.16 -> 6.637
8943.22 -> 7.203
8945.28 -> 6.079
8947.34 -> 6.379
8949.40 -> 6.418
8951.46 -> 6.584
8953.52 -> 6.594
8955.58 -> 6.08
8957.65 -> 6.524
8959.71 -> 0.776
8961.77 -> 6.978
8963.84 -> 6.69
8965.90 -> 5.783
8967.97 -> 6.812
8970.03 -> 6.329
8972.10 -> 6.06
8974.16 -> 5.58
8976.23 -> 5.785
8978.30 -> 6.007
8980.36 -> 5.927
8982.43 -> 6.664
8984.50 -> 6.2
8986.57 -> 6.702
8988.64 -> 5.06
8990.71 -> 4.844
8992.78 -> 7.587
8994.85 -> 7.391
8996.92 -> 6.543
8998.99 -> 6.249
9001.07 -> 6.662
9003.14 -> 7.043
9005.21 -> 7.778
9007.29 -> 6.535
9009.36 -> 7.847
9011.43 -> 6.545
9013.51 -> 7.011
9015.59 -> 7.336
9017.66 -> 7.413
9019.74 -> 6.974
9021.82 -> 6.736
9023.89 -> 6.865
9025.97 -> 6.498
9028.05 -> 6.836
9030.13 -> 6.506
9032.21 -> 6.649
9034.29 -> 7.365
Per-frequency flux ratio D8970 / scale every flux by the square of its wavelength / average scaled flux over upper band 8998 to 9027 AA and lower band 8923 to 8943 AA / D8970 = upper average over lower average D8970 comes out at 1.08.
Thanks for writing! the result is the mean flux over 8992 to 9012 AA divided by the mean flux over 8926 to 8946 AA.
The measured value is 1.12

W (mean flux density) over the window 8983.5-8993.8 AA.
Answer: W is 6.08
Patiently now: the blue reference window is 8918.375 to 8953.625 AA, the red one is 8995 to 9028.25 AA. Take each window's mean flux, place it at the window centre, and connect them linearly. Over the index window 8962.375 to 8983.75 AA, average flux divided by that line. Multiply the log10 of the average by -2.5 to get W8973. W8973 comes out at 0.10 mag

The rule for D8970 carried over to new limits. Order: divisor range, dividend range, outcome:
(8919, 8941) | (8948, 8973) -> 0.90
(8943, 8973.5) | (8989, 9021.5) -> 1.15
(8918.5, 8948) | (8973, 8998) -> 0.95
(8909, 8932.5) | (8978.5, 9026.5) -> 1.07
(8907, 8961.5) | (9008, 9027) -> 1.15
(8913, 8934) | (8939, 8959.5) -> 0.97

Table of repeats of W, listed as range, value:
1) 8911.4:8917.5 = 5.68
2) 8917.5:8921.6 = 4.17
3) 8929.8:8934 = 5.95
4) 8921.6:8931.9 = 7.88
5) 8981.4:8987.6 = 6.52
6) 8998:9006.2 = 6.93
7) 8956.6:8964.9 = 5.24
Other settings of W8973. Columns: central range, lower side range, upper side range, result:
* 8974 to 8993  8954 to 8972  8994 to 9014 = 0.067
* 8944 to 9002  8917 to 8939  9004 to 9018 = 0.131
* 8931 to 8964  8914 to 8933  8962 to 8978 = 0.052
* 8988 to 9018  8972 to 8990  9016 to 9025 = -0.038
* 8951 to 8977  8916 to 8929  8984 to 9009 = 0.145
